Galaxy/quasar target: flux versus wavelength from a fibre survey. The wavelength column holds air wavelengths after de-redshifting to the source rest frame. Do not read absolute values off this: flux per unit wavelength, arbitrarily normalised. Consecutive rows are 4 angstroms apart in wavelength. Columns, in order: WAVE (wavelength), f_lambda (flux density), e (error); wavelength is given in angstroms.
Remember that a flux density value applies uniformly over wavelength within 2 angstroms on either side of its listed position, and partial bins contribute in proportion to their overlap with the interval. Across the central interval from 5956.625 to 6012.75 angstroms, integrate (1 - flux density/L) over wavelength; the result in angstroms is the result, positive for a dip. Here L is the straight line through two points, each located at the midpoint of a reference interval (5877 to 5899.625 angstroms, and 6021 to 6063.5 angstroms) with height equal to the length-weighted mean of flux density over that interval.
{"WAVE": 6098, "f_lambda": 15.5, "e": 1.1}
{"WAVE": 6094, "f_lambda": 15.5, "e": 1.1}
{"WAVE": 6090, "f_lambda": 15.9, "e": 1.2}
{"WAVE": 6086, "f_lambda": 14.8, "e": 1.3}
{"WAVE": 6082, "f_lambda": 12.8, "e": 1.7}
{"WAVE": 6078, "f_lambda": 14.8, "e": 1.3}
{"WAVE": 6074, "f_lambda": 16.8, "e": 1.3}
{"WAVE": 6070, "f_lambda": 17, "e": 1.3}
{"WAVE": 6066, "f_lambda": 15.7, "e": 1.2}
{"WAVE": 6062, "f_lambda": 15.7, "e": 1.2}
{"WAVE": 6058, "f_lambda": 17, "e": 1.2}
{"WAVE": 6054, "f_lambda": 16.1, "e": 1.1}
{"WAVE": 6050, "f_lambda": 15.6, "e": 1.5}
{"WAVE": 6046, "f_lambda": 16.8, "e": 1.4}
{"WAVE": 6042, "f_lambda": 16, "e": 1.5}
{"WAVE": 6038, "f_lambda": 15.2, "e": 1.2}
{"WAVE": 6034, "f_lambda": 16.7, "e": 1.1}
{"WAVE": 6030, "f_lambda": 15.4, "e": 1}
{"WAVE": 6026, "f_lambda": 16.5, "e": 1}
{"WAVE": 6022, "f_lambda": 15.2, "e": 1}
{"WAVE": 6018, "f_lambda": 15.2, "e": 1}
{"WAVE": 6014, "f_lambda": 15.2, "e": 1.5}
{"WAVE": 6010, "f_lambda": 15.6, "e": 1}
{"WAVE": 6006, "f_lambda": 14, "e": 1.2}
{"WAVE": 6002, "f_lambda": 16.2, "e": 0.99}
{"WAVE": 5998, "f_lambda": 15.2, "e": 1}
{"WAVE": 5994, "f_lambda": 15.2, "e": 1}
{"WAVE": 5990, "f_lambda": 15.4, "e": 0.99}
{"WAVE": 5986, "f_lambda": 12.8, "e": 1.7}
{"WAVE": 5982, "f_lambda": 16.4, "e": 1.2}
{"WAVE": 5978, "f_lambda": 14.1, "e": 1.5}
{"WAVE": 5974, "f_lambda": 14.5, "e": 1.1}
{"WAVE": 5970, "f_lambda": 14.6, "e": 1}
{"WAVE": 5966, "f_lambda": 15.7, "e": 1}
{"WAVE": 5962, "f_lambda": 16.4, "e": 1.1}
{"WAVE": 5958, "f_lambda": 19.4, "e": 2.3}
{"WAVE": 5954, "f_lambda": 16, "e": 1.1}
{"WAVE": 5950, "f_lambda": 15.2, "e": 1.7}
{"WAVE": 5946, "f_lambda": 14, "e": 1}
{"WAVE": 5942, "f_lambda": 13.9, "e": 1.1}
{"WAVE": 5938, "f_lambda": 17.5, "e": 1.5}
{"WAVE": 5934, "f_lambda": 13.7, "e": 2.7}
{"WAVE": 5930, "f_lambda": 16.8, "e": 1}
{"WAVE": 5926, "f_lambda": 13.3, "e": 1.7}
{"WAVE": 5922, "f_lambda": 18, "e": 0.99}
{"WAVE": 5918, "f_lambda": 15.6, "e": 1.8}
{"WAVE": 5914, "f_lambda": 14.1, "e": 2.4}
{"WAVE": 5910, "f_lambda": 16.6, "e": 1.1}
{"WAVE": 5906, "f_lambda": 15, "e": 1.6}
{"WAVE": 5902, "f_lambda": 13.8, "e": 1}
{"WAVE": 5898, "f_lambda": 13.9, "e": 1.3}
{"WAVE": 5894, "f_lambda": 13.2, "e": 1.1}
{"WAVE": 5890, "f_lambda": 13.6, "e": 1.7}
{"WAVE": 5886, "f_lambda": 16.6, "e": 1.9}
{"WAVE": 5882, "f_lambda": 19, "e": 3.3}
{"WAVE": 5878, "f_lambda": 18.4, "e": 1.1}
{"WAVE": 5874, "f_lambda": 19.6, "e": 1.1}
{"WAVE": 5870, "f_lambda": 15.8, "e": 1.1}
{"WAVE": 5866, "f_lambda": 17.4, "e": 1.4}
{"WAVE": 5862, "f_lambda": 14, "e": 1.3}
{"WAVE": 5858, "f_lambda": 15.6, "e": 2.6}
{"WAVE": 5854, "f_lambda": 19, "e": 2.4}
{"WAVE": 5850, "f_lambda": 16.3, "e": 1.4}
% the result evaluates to 2.00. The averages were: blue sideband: 15.7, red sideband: 16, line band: 15.3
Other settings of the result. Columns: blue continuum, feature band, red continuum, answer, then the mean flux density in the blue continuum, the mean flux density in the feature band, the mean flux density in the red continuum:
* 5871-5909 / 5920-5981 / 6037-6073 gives 1.7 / 15.9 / 15.6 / 16.2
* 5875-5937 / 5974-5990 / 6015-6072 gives 1.2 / 15.5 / 14.6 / 16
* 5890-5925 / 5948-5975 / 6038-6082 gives -1.3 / 14.9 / 16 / 16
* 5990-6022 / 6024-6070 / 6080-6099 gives -3.2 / 15.2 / 16.1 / 14.9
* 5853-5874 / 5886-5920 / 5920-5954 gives 2.8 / 16.5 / 14.6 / 15.3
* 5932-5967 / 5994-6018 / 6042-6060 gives 1.3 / 15.8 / 15.2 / 16.3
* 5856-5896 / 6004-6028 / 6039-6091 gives 0.9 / 16.3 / 15.3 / 15.8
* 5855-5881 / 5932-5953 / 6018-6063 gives 2.1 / 17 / 14.9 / 16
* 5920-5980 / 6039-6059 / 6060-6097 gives -1.0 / 15.5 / 16.2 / 15.4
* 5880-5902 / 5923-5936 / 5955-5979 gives 0.5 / 15.1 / 14.9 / 15.9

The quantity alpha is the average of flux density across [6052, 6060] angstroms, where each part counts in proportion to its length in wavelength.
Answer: 16.6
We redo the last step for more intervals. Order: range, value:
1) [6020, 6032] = 15.7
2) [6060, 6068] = 15.7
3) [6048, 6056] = 15.9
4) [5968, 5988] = 14.5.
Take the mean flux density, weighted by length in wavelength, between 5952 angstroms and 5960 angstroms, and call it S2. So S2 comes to 17.7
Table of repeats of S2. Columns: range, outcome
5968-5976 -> 14.6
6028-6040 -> 15.8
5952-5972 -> 16.4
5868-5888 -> 17.9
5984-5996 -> 14.5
